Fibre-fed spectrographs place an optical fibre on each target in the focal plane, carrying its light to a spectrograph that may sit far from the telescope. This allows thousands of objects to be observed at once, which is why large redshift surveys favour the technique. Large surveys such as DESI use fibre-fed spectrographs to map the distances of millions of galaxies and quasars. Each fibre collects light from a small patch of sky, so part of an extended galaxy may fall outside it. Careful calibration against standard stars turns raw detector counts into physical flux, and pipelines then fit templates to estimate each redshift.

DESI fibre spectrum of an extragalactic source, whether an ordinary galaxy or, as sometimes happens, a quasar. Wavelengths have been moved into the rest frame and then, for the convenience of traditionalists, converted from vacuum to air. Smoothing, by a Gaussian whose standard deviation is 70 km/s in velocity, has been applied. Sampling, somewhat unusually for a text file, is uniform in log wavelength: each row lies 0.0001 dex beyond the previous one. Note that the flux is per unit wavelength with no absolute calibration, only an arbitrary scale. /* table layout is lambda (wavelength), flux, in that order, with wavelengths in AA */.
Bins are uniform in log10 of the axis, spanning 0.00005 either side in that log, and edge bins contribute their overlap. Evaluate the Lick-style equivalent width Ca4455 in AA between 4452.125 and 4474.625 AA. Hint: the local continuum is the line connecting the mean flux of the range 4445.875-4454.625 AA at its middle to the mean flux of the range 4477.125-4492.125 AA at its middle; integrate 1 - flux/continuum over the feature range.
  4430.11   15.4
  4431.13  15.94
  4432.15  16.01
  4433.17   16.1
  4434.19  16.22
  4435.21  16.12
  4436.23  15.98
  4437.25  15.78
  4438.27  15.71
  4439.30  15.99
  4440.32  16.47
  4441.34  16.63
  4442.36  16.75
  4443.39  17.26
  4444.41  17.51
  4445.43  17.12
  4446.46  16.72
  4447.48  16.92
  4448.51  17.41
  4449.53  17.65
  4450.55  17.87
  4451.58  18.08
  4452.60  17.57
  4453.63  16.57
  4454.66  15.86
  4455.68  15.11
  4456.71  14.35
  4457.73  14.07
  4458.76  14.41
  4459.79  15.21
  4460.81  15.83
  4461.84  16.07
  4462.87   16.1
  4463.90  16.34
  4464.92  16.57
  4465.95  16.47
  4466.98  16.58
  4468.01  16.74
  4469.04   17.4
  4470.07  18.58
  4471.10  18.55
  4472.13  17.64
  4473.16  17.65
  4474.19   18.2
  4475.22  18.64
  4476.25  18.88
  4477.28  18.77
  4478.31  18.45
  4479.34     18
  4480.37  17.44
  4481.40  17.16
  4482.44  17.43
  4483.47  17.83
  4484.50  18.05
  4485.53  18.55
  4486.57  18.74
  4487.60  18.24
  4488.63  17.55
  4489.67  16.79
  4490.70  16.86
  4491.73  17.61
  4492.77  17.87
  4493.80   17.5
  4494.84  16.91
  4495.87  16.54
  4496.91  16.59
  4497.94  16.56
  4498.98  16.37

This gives 1.3 AA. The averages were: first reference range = 17.2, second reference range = 17.8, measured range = 16.4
